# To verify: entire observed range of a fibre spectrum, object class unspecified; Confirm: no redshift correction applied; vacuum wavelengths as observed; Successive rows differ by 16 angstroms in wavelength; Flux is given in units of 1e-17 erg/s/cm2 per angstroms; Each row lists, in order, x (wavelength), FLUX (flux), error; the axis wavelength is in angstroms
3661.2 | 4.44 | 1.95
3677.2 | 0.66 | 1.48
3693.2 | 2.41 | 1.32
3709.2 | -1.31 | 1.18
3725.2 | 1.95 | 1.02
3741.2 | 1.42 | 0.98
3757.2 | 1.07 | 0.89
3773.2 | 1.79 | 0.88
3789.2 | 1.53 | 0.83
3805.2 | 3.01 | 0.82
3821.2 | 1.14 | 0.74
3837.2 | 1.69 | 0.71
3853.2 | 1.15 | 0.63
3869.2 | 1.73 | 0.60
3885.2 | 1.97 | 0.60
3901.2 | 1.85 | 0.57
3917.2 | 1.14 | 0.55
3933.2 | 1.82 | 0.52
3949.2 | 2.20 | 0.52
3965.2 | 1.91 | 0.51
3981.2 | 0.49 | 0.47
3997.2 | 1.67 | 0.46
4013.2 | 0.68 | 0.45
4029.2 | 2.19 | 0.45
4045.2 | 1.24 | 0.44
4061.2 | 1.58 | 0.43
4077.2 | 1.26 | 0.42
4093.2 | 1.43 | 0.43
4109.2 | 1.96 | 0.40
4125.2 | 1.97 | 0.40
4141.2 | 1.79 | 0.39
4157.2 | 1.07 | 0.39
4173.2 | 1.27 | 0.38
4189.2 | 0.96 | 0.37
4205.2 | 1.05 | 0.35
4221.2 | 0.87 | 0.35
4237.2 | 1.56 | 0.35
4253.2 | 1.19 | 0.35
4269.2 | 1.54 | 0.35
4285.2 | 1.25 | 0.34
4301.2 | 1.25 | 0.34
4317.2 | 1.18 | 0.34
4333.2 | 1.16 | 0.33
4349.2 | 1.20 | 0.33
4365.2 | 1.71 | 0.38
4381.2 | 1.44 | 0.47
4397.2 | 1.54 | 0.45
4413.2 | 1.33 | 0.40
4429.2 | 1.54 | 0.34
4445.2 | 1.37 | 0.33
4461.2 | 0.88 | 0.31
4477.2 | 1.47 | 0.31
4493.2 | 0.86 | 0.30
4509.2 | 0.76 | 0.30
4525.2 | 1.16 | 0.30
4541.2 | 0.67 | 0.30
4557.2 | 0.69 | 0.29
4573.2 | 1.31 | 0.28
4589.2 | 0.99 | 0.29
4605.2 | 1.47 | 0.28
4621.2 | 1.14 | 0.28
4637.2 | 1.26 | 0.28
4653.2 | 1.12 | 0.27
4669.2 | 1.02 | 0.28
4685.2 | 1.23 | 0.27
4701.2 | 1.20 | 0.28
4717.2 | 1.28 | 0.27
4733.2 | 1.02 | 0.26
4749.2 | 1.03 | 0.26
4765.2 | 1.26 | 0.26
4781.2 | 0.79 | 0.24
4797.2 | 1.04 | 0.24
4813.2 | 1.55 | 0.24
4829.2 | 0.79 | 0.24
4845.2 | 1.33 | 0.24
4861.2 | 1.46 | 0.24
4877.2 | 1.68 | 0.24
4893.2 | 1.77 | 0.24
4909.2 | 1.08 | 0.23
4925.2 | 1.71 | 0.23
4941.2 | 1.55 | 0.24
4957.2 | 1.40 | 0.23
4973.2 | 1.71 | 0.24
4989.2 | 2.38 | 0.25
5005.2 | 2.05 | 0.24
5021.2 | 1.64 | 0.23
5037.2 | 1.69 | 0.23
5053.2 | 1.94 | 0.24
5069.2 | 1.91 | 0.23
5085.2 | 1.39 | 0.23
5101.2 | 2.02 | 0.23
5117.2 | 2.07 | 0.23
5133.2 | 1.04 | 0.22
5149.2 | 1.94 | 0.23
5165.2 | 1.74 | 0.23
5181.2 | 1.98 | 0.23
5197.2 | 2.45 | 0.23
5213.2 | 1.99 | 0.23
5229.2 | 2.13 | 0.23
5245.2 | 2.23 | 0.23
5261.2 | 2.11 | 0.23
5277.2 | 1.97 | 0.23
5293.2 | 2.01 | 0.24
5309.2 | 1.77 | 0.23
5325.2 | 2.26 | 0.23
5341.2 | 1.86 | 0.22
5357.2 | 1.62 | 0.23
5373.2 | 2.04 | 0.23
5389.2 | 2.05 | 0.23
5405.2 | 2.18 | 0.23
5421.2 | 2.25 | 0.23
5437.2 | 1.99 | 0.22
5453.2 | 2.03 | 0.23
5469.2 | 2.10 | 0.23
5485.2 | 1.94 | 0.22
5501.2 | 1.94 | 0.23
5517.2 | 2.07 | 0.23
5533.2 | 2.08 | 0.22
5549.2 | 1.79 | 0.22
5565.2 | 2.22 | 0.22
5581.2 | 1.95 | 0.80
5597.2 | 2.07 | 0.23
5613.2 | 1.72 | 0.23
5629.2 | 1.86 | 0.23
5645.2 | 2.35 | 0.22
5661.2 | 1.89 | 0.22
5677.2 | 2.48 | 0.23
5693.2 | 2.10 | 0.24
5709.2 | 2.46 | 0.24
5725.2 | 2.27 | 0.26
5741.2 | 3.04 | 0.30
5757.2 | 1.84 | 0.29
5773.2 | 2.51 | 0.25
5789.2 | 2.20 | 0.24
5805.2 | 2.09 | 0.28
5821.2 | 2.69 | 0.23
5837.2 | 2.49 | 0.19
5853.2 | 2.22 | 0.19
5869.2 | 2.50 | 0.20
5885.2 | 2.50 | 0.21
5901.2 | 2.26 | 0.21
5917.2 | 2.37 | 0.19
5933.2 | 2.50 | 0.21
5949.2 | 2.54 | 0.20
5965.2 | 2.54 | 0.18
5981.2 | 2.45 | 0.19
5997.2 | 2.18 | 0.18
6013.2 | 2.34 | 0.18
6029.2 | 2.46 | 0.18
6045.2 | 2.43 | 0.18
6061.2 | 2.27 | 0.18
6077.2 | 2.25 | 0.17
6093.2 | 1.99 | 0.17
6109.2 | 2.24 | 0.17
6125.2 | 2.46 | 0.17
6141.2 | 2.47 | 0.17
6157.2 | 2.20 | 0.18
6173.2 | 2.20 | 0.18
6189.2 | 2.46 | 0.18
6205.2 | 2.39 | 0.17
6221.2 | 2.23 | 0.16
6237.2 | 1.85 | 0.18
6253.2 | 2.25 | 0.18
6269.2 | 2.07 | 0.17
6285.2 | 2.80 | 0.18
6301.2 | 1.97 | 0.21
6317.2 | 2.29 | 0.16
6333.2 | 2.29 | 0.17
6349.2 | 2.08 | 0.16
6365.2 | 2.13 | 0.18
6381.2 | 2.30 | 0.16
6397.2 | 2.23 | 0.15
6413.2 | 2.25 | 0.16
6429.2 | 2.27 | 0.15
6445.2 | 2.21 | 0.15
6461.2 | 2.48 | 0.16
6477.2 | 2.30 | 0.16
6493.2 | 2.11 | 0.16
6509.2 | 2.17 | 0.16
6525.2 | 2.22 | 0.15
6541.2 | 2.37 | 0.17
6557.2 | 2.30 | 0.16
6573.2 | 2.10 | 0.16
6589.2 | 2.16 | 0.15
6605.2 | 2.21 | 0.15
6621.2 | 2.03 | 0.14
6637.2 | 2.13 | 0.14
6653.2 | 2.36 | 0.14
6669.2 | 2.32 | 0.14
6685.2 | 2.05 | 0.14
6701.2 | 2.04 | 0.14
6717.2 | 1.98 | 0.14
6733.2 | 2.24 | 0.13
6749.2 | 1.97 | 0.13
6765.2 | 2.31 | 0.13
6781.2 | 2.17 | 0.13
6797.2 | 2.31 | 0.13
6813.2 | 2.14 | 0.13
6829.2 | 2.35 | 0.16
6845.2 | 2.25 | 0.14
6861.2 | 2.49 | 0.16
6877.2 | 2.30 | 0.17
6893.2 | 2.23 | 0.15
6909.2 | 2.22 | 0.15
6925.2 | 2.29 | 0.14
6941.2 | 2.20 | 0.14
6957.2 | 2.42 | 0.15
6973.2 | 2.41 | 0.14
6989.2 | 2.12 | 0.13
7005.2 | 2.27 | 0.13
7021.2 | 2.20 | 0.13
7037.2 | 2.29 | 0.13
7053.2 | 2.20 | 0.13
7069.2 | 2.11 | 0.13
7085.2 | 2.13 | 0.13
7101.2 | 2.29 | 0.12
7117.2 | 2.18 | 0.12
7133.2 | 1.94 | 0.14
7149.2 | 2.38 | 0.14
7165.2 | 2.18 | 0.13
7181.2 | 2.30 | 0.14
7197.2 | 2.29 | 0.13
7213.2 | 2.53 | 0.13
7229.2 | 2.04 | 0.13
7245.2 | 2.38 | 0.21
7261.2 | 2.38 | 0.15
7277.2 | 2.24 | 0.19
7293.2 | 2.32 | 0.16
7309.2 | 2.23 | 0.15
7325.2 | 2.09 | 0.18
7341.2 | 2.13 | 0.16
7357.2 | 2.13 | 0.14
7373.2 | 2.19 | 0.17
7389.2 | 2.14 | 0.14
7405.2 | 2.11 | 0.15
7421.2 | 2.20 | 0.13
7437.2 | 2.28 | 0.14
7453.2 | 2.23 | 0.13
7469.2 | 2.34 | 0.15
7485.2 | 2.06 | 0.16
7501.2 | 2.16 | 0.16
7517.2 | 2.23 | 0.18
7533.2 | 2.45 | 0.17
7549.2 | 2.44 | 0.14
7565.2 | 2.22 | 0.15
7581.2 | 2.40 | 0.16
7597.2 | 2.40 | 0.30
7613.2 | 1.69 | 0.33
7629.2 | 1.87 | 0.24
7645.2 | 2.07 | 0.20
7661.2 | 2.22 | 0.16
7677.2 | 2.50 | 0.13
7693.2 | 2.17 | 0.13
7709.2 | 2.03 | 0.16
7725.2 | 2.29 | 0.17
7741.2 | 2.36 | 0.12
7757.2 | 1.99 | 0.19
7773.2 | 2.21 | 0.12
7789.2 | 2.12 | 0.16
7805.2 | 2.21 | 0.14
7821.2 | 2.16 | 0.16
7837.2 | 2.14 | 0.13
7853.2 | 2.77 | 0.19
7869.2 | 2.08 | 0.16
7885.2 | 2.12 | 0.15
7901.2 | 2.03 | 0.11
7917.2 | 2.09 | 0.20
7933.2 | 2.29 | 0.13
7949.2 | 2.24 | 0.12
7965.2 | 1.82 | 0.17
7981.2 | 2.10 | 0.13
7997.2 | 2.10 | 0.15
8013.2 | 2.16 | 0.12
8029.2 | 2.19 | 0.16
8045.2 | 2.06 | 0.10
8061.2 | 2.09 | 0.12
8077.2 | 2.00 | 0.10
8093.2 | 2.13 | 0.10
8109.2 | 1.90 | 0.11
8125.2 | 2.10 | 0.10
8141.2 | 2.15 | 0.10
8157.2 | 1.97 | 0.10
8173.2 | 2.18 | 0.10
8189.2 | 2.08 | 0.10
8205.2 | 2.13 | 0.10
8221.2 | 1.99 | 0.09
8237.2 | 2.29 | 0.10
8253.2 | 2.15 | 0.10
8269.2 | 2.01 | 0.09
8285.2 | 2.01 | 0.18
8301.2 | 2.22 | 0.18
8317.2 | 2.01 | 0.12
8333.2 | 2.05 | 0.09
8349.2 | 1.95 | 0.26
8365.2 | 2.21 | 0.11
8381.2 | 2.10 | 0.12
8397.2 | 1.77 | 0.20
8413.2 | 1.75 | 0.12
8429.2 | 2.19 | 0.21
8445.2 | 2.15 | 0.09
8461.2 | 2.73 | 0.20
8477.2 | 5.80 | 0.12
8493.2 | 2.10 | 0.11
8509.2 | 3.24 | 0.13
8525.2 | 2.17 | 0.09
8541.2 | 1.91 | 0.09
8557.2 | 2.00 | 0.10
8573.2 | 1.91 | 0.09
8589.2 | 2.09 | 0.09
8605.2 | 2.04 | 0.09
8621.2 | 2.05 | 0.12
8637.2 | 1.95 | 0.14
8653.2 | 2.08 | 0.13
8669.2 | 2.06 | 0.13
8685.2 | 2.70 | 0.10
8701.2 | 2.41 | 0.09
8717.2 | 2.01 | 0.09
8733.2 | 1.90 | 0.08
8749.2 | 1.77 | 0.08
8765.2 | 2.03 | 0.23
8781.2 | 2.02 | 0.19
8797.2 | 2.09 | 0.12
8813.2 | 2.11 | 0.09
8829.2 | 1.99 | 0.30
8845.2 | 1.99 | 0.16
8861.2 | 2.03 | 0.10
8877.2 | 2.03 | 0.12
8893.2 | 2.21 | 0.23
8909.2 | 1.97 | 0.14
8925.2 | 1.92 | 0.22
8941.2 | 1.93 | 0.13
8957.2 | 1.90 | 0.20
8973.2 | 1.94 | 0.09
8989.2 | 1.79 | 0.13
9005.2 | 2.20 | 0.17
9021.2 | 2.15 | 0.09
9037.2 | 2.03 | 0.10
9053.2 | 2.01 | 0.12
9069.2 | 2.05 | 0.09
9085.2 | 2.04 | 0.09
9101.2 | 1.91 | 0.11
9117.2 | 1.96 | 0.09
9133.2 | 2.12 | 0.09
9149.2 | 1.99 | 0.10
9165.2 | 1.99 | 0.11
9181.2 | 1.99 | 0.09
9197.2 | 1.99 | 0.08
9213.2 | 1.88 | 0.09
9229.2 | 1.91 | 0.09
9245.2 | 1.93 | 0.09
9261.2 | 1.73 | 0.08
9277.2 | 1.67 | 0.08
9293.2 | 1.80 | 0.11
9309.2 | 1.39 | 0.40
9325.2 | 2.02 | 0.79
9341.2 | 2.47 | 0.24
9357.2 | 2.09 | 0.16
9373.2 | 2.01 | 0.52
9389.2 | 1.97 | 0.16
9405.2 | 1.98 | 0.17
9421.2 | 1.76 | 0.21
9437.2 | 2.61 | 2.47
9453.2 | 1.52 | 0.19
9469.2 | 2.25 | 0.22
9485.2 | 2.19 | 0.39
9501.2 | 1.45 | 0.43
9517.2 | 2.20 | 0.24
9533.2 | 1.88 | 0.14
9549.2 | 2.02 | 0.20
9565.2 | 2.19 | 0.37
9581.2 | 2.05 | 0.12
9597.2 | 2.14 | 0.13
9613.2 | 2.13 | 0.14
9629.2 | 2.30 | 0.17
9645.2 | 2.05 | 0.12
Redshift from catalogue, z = 0.29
